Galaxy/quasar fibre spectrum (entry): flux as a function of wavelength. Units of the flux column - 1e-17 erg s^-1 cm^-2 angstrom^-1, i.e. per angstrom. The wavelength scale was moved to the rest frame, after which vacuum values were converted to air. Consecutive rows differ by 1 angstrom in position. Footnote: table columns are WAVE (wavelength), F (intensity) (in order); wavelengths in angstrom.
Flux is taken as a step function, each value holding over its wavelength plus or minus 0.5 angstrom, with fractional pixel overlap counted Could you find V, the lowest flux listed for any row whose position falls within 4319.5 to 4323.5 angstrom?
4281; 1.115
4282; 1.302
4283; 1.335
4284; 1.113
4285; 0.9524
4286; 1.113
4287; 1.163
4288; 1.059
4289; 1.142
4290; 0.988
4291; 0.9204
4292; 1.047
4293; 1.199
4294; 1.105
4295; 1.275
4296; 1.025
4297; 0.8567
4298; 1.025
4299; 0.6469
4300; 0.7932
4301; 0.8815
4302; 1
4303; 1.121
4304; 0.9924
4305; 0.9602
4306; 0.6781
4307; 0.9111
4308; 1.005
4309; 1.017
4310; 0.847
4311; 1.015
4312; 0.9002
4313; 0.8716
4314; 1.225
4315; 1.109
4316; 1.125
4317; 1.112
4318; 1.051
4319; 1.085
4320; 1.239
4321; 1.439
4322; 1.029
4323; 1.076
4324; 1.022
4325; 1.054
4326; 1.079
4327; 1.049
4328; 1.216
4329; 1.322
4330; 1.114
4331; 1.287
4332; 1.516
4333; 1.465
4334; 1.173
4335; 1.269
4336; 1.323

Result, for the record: 1.029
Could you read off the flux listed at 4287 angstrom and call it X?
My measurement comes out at 1.163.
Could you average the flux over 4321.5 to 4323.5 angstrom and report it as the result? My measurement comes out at 1.05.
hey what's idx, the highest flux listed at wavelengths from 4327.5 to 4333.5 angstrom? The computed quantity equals 1.516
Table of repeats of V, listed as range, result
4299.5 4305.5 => 0.7932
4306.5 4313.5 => 0.847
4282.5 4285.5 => 0.9524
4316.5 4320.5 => 1.051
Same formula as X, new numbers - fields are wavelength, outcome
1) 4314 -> 1.225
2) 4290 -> 0.988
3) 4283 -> 1.335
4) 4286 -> 1.113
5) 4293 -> 1.199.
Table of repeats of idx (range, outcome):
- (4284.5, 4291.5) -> 1.163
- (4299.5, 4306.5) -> 1.121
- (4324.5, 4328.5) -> 1.216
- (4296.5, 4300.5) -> 1.025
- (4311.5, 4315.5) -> 1.225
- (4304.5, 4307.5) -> 0.9602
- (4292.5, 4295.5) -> 1.275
